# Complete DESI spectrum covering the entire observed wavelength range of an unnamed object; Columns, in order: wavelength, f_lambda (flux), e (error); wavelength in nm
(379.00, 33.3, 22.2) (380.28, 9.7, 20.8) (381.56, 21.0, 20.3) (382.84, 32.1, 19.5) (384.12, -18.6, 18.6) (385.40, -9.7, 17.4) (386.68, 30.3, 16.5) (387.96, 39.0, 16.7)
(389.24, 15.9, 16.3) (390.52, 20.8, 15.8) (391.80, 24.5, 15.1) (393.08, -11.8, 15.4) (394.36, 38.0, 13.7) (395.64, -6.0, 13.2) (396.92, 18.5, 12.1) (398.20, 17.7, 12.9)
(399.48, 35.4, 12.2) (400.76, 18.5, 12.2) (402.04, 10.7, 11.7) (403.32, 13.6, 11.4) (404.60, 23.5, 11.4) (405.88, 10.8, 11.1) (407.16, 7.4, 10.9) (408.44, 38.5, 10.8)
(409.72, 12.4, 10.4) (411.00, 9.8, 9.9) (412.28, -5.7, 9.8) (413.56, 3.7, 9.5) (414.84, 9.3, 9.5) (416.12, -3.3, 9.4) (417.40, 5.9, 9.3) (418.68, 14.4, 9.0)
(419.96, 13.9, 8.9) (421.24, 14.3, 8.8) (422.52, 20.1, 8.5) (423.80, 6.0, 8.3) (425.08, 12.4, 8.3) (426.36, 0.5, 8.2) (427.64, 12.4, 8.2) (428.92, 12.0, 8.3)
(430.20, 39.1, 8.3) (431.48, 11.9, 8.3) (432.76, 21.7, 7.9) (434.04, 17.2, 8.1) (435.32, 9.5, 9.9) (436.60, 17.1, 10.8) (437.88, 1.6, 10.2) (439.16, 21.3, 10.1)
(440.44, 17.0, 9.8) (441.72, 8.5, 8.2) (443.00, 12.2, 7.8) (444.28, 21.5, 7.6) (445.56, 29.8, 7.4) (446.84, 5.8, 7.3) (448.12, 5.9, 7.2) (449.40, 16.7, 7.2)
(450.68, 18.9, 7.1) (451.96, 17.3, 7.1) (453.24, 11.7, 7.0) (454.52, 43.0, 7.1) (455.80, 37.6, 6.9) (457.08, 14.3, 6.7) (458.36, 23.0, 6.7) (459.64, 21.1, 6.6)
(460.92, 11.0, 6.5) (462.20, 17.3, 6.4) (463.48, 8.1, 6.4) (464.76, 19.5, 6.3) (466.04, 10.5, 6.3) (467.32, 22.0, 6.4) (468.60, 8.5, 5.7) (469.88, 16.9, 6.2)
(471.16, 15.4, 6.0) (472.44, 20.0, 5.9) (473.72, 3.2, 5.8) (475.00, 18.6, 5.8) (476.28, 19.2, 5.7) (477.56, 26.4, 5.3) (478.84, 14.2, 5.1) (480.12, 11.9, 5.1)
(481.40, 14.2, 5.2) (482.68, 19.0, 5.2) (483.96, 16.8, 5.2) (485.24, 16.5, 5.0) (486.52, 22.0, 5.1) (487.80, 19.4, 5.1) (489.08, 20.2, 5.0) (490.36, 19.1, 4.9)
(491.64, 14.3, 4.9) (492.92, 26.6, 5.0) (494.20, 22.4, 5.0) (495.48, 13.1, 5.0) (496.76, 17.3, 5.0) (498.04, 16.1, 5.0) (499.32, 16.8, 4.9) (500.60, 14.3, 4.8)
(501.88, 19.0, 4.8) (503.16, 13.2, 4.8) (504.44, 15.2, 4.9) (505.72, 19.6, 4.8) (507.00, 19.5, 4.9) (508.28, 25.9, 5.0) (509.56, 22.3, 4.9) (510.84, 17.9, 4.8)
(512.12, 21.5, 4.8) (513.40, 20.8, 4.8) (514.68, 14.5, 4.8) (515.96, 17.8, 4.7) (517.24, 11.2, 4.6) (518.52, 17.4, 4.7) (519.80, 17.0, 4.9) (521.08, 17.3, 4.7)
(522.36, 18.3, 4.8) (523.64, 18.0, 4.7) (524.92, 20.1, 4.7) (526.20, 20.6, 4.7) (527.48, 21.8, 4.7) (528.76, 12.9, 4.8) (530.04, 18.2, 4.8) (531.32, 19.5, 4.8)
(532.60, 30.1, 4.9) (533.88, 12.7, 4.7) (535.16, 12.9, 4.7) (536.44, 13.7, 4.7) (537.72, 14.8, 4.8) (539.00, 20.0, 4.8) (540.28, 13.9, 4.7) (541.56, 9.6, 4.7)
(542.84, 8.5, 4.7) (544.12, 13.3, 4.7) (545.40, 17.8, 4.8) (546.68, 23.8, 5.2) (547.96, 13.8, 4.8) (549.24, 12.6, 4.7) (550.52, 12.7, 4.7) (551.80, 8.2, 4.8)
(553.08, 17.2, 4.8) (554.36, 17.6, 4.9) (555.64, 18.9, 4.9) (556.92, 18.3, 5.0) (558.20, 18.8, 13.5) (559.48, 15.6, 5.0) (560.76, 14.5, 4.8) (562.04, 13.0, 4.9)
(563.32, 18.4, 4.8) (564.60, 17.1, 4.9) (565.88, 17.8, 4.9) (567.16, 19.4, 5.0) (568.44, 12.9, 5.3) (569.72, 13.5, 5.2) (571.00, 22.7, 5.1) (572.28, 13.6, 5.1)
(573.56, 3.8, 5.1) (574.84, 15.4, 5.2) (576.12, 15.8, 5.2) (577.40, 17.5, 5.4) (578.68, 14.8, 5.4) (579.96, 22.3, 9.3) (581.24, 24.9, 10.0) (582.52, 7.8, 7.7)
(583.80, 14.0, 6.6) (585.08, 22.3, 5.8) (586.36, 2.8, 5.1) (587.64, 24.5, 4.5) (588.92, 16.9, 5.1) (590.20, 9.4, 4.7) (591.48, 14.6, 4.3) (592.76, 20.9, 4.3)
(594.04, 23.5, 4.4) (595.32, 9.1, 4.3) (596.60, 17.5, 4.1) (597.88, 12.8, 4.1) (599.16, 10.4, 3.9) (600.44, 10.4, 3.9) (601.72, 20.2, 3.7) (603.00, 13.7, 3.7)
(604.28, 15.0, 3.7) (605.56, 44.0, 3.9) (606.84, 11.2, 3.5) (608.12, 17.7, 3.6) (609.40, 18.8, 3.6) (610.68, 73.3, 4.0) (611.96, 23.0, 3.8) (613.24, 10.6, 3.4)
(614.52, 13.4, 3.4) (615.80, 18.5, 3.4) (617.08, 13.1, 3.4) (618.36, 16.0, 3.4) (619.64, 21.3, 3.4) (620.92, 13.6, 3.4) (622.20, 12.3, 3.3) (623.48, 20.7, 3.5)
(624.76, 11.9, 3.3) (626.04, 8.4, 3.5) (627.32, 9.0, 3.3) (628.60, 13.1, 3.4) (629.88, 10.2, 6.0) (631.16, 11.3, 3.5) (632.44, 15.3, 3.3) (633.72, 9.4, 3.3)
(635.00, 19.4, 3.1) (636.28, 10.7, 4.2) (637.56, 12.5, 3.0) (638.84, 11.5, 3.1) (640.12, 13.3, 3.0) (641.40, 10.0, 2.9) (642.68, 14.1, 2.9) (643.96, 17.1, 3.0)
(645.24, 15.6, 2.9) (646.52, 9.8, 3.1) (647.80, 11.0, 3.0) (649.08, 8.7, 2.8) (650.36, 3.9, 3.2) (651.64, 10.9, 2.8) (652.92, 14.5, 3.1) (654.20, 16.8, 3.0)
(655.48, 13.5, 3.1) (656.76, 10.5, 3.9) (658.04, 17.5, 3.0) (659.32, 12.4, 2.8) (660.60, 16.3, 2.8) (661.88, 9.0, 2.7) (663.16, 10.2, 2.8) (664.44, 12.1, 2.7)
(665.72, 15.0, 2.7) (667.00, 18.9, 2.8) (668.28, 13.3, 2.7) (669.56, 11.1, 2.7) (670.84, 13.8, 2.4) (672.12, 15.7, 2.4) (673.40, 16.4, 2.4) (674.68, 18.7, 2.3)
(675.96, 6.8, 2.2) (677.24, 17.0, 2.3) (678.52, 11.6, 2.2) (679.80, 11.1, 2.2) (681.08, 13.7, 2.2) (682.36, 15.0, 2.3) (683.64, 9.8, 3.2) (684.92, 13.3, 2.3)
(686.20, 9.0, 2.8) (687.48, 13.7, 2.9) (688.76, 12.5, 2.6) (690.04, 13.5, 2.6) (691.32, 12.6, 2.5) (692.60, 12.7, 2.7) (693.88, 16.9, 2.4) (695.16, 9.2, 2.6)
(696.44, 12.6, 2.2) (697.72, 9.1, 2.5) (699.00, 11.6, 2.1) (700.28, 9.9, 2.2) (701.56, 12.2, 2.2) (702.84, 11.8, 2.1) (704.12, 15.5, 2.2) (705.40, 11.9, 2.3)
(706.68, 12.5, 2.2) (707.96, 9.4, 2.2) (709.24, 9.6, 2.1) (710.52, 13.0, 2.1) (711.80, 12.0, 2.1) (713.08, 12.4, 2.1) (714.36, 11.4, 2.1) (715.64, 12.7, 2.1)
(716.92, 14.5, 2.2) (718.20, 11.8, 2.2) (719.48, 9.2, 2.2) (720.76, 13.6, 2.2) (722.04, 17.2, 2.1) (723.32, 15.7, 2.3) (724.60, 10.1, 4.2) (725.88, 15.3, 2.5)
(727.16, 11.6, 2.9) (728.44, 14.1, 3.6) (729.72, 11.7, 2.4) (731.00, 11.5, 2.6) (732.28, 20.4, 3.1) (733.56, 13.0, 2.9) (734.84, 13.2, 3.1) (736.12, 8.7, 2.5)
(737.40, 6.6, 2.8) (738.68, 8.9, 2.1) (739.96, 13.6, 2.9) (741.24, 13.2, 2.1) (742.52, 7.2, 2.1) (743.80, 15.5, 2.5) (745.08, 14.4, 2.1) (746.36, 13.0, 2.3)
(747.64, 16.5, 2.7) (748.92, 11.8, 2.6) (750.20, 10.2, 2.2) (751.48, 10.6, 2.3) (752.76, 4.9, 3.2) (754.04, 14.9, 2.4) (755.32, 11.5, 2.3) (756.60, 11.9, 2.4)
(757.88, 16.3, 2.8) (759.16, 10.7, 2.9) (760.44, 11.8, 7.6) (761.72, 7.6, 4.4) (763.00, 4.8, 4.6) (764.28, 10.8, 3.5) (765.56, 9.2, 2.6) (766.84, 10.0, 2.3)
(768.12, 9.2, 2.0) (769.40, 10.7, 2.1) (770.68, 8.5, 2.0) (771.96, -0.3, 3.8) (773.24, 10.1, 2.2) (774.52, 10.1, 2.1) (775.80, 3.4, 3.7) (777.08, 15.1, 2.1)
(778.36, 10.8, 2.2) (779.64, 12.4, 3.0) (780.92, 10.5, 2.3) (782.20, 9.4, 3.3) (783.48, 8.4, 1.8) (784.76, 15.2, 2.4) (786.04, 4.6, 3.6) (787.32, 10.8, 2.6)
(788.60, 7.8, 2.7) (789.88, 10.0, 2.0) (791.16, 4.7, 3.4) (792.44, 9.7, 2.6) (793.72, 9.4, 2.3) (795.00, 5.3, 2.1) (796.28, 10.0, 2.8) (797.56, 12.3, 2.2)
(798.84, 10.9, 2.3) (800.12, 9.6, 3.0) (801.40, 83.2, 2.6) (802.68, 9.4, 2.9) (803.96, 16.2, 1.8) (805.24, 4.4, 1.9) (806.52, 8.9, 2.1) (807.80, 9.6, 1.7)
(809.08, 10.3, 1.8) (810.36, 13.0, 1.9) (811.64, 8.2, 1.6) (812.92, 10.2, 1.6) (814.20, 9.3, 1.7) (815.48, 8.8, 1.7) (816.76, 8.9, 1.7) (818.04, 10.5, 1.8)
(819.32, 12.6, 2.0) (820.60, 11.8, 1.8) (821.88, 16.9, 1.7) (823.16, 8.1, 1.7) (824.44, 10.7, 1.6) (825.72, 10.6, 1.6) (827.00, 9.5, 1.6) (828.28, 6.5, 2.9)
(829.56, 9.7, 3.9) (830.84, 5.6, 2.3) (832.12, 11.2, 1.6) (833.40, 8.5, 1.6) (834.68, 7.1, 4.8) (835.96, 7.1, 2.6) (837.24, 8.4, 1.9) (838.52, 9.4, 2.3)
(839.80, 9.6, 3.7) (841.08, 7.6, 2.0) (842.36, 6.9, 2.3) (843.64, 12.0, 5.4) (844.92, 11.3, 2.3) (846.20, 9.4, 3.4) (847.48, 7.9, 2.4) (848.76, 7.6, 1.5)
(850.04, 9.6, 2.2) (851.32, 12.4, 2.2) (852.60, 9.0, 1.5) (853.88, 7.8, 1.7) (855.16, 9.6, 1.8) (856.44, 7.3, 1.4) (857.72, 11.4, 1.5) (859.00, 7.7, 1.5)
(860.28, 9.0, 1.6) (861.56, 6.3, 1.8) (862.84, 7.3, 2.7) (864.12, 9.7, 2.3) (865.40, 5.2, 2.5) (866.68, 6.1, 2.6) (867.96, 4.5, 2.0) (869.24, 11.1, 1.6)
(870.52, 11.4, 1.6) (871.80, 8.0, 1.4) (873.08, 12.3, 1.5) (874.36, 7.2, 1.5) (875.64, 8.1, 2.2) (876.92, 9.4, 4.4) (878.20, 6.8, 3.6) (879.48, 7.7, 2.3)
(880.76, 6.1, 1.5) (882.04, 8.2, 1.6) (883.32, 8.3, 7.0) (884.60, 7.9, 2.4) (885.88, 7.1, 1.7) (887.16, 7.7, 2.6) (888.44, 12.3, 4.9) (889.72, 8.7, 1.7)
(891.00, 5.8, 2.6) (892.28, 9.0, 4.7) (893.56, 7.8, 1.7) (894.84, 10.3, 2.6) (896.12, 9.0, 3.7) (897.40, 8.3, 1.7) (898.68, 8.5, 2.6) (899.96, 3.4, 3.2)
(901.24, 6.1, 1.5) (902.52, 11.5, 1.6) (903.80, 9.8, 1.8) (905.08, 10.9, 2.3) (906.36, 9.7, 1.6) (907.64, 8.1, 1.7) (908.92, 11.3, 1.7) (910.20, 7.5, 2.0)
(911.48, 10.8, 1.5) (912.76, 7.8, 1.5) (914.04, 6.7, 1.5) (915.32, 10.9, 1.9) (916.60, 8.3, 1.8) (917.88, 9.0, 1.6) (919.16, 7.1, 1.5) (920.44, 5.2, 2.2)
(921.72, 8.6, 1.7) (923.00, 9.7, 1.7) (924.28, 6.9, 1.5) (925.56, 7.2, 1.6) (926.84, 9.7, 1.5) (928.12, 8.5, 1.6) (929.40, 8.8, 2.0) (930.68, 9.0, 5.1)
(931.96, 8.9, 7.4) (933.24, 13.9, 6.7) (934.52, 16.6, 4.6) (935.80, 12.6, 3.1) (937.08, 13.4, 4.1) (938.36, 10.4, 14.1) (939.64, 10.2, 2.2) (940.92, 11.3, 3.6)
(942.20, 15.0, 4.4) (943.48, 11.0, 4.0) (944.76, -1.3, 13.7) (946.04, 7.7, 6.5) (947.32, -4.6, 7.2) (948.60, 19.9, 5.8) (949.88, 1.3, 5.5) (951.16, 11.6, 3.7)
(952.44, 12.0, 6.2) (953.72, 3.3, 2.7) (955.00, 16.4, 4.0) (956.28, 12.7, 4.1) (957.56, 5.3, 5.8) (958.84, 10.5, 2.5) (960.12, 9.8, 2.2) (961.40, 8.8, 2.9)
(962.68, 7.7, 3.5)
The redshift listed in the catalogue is 0.220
